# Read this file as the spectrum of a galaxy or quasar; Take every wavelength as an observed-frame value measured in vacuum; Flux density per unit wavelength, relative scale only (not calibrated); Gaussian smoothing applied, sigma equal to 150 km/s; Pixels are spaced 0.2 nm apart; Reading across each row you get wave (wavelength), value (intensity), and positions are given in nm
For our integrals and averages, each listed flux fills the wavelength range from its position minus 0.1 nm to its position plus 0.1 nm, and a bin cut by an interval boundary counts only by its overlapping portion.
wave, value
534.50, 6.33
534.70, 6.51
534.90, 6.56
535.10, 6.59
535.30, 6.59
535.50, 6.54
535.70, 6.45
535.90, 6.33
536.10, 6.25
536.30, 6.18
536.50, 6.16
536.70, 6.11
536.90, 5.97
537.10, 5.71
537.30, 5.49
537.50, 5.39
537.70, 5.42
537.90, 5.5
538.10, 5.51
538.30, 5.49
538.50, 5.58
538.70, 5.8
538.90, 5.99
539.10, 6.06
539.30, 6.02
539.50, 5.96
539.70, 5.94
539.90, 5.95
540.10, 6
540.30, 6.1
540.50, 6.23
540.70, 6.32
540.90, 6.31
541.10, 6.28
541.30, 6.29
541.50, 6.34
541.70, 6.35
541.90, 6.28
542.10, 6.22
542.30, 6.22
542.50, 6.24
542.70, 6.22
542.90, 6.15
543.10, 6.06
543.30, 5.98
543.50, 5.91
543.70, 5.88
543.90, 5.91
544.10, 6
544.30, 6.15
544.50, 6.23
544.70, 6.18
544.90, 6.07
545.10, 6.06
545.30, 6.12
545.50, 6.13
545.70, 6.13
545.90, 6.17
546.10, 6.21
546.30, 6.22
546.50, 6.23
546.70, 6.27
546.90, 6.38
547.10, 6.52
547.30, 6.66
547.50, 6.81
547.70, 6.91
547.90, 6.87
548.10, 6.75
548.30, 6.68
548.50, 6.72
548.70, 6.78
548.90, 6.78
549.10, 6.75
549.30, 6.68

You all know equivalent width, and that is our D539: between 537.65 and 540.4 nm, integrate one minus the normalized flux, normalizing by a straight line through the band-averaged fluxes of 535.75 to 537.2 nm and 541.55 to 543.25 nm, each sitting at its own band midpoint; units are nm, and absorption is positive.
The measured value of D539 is 0.153 nm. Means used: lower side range 6.11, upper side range 6.21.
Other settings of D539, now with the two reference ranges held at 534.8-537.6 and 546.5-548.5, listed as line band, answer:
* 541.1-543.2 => 0.06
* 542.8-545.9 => 0.21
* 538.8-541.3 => 0.09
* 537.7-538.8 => 0.12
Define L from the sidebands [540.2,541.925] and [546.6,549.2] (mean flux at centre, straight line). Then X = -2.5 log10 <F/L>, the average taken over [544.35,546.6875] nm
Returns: 0.065 mag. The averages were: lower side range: 6.28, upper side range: 6.68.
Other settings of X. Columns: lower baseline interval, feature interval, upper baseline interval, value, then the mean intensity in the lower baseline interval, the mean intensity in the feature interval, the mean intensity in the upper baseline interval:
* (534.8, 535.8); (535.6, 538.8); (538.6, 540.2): 0.080 mag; 6.55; 5.83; 5.97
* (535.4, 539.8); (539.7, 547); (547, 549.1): 0.036 mag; 5.9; 6.16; 6.75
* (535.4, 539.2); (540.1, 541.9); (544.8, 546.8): -0.045 mag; 5.89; 6.26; 6.16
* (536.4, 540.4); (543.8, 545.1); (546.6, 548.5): 0.049 mag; 5.81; 6.09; 6.65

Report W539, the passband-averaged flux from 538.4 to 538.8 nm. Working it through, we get 5.69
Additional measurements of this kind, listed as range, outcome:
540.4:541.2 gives 6.29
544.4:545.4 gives 6.13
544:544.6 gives 6.13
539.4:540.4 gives 5.99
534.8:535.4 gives 6.58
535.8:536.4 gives 6.25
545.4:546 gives 6.14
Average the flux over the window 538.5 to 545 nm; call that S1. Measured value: 6.11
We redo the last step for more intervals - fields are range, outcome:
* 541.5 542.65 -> 6.27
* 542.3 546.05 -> 6.09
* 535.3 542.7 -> 6.04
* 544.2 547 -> 6.18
